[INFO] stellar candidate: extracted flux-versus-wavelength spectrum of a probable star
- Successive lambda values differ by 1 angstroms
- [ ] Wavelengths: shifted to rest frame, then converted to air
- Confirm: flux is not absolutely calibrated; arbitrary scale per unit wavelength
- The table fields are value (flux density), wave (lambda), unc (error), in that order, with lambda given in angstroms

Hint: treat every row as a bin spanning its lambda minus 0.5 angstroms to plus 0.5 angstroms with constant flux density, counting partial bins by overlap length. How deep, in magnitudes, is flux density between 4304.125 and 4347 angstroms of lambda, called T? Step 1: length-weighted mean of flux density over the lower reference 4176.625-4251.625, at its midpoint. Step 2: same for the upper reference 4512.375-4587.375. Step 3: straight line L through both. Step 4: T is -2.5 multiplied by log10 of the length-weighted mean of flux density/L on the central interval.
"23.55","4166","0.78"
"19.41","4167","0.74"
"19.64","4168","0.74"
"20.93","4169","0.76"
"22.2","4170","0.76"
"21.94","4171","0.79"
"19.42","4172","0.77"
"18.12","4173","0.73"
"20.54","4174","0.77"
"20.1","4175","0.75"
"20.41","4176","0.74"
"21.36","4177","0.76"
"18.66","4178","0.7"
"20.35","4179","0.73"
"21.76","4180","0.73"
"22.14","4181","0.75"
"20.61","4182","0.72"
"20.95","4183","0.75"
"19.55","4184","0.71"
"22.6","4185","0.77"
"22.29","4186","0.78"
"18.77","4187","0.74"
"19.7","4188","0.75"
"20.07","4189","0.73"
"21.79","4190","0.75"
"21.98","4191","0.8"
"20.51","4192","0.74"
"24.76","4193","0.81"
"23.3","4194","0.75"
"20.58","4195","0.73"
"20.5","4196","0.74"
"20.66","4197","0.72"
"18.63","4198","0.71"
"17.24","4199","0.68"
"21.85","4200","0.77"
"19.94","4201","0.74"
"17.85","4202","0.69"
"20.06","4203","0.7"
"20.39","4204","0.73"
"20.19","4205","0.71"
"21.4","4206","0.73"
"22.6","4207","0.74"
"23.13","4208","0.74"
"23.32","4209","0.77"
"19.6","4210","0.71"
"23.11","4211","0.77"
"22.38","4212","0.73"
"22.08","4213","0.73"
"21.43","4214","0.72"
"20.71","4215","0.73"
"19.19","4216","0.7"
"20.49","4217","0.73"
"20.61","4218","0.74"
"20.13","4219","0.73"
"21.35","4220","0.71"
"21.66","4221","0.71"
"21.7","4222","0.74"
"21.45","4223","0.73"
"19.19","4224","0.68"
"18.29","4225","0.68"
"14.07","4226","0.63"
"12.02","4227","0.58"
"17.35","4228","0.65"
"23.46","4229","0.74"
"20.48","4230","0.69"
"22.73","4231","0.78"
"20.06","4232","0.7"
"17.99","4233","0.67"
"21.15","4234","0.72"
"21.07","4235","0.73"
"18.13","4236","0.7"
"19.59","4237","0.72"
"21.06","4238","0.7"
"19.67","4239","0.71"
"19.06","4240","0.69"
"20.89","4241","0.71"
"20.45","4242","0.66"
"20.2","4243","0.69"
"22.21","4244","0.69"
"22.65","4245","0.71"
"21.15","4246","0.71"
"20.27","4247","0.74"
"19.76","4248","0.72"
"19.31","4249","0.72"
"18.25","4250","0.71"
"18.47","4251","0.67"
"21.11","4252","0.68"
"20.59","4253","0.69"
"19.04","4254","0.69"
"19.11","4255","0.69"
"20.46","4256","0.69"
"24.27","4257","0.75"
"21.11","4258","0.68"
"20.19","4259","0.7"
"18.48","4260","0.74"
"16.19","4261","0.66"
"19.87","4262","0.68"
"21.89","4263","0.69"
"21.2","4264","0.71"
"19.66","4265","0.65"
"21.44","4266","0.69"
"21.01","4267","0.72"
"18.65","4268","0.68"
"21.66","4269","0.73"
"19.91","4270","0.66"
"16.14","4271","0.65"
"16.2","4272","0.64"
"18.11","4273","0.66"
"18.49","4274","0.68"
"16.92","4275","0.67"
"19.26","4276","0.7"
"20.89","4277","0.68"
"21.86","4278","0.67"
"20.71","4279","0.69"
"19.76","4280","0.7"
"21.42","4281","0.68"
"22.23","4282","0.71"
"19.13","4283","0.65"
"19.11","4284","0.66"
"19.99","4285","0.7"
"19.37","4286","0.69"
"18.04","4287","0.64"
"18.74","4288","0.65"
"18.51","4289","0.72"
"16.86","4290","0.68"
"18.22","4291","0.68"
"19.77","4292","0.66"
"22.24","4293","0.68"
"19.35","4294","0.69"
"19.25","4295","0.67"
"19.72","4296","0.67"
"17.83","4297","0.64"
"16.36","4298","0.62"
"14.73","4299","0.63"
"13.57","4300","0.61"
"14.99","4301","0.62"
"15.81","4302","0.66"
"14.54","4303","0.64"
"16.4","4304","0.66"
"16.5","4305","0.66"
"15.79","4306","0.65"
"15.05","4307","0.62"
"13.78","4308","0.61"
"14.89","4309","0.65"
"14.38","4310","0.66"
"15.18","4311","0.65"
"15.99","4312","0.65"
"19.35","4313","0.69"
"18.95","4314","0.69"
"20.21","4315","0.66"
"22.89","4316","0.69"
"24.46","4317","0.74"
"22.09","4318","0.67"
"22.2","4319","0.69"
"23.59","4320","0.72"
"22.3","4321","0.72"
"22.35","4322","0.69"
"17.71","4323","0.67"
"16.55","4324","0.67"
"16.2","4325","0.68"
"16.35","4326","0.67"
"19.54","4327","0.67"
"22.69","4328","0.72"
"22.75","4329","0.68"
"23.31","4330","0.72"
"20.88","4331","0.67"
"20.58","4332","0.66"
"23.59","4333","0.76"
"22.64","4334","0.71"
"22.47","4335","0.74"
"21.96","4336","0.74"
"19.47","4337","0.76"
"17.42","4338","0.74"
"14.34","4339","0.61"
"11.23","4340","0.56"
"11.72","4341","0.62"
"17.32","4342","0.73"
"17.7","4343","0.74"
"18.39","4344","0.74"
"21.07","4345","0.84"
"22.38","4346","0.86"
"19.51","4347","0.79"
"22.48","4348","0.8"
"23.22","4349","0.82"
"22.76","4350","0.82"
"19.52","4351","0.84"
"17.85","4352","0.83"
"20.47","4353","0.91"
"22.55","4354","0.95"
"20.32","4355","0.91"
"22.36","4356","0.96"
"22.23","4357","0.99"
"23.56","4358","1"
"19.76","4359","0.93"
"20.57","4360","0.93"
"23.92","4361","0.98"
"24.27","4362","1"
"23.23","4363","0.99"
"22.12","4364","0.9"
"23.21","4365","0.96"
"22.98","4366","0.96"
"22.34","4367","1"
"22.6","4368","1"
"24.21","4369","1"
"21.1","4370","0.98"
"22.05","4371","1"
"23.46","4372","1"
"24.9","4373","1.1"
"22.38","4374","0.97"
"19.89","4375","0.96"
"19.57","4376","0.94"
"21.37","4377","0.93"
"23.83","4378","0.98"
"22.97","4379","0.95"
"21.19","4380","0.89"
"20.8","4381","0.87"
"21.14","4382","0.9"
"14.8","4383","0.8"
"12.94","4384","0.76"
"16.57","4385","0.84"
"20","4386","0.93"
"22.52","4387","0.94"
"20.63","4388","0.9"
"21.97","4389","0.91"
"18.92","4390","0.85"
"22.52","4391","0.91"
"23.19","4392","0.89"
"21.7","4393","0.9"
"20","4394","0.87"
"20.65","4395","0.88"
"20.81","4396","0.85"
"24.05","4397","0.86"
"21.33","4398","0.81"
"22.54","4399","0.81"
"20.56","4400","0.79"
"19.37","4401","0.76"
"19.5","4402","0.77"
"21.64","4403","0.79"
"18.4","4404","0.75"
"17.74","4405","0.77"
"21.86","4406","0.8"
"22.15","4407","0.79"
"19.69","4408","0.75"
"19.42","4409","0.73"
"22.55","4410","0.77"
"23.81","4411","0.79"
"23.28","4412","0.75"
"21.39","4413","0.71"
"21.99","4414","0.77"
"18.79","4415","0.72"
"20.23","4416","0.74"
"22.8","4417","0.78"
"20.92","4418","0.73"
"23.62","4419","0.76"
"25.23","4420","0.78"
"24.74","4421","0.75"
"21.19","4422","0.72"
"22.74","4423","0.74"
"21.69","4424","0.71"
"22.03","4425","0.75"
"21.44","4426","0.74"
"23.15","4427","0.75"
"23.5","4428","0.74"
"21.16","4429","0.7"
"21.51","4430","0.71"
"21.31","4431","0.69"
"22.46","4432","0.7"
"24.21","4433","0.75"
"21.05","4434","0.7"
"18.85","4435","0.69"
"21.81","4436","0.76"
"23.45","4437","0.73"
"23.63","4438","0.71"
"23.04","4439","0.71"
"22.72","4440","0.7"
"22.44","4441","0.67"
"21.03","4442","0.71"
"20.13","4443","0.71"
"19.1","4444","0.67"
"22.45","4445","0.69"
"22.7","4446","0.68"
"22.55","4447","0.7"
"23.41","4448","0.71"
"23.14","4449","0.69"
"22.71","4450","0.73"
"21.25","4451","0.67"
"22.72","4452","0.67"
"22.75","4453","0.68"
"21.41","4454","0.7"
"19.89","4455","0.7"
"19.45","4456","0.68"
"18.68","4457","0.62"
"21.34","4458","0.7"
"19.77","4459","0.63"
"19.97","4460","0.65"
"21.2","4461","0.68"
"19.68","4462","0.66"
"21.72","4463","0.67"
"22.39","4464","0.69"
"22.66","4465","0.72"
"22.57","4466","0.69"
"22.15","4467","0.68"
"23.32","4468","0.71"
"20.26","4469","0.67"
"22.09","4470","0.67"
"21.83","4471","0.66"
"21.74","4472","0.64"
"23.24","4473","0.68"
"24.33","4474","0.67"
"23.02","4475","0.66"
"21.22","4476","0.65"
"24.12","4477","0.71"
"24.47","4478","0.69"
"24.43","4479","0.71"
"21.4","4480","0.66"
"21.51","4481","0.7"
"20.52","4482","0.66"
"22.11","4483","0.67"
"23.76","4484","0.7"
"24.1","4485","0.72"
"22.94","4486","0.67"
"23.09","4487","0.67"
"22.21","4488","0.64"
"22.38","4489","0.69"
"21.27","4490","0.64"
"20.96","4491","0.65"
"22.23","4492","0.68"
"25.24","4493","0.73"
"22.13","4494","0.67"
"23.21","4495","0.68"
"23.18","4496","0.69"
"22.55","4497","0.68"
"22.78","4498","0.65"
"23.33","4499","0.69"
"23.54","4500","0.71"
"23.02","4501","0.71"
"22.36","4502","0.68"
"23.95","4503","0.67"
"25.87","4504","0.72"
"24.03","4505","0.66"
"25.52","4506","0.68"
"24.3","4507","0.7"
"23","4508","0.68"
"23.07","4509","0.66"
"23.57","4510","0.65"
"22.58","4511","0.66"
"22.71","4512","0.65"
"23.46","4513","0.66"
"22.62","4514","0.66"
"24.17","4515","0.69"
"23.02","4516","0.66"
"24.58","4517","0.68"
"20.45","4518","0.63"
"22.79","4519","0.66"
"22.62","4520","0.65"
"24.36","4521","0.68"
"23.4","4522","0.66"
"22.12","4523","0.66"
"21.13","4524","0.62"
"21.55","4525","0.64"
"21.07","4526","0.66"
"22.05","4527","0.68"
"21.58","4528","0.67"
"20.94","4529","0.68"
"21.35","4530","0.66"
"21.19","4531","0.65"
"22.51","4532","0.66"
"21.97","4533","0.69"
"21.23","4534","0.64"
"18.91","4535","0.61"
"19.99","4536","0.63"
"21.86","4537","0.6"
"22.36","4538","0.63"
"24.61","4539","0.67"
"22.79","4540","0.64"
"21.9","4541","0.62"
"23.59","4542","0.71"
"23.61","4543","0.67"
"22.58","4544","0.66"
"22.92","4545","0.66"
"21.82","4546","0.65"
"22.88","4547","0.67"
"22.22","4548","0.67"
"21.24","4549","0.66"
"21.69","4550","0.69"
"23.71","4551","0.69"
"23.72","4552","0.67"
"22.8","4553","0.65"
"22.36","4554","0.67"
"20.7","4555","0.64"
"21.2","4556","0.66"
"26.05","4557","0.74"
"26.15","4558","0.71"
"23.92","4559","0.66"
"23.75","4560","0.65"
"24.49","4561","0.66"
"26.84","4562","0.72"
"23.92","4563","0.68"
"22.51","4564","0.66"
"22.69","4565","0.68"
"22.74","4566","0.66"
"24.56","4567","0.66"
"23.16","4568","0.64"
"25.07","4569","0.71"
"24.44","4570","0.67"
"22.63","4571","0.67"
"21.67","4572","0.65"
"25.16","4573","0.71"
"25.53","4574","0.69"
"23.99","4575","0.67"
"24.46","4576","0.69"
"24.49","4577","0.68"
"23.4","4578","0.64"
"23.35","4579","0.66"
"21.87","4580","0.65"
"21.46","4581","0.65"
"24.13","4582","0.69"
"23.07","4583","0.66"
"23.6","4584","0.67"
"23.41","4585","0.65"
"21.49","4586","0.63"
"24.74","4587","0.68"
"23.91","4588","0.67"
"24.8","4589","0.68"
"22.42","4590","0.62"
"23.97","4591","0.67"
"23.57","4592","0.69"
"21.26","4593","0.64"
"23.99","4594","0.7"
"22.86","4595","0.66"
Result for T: 0.12 mag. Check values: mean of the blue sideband 20.5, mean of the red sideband 22.9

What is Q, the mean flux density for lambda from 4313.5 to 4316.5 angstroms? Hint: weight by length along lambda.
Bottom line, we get 20.7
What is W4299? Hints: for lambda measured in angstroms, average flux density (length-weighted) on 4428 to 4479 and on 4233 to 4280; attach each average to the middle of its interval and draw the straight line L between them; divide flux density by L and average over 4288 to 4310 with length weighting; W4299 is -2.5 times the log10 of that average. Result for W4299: 0.205 mag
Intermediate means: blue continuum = 19.9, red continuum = 21.9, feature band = 16.9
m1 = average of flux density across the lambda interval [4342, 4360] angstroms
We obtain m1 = 20.8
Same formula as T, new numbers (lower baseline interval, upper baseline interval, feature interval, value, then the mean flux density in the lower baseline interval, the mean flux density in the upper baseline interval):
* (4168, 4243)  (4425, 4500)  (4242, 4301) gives 0.08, 20.5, 22.1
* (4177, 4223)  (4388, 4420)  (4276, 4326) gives 0.14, 21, 21.3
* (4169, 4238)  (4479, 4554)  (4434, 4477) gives 0.02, 20.5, 22.6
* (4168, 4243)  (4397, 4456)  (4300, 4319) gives 0.21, 20.5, 21.8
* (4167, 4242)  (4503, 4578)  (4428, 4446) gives 0.02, 20.5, 23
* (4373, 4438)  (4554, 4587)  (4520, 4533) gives 0.05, 21.3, 23.6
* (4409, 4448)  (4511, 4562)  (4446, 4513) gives -0.01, 22.1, 22.6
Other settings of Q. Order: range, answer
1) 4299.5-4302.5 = 14.8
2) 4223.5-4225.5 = 18.7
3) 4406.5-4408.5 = 20.9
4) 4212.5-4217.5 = 20.8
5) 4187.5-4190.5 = 20.5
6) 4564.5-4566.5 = 22.7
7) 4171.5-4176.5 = 19.7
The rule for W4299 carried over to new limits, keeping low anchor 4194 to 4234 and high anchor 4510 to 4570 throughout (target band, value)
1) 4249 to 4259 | 0.021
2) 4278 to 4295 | 0.064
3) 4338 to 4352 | 0.151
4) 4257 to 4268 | 0.023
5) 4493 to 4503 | -0.030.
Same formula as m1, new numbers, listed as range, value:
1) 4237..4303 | 19.4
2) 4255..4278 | 19.7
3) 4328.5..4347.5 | 19.4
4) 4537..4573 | 23.2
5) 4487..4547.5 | 22.7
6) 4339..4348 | 17.5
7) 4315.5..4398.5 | 20.9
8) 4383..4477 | 21.5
